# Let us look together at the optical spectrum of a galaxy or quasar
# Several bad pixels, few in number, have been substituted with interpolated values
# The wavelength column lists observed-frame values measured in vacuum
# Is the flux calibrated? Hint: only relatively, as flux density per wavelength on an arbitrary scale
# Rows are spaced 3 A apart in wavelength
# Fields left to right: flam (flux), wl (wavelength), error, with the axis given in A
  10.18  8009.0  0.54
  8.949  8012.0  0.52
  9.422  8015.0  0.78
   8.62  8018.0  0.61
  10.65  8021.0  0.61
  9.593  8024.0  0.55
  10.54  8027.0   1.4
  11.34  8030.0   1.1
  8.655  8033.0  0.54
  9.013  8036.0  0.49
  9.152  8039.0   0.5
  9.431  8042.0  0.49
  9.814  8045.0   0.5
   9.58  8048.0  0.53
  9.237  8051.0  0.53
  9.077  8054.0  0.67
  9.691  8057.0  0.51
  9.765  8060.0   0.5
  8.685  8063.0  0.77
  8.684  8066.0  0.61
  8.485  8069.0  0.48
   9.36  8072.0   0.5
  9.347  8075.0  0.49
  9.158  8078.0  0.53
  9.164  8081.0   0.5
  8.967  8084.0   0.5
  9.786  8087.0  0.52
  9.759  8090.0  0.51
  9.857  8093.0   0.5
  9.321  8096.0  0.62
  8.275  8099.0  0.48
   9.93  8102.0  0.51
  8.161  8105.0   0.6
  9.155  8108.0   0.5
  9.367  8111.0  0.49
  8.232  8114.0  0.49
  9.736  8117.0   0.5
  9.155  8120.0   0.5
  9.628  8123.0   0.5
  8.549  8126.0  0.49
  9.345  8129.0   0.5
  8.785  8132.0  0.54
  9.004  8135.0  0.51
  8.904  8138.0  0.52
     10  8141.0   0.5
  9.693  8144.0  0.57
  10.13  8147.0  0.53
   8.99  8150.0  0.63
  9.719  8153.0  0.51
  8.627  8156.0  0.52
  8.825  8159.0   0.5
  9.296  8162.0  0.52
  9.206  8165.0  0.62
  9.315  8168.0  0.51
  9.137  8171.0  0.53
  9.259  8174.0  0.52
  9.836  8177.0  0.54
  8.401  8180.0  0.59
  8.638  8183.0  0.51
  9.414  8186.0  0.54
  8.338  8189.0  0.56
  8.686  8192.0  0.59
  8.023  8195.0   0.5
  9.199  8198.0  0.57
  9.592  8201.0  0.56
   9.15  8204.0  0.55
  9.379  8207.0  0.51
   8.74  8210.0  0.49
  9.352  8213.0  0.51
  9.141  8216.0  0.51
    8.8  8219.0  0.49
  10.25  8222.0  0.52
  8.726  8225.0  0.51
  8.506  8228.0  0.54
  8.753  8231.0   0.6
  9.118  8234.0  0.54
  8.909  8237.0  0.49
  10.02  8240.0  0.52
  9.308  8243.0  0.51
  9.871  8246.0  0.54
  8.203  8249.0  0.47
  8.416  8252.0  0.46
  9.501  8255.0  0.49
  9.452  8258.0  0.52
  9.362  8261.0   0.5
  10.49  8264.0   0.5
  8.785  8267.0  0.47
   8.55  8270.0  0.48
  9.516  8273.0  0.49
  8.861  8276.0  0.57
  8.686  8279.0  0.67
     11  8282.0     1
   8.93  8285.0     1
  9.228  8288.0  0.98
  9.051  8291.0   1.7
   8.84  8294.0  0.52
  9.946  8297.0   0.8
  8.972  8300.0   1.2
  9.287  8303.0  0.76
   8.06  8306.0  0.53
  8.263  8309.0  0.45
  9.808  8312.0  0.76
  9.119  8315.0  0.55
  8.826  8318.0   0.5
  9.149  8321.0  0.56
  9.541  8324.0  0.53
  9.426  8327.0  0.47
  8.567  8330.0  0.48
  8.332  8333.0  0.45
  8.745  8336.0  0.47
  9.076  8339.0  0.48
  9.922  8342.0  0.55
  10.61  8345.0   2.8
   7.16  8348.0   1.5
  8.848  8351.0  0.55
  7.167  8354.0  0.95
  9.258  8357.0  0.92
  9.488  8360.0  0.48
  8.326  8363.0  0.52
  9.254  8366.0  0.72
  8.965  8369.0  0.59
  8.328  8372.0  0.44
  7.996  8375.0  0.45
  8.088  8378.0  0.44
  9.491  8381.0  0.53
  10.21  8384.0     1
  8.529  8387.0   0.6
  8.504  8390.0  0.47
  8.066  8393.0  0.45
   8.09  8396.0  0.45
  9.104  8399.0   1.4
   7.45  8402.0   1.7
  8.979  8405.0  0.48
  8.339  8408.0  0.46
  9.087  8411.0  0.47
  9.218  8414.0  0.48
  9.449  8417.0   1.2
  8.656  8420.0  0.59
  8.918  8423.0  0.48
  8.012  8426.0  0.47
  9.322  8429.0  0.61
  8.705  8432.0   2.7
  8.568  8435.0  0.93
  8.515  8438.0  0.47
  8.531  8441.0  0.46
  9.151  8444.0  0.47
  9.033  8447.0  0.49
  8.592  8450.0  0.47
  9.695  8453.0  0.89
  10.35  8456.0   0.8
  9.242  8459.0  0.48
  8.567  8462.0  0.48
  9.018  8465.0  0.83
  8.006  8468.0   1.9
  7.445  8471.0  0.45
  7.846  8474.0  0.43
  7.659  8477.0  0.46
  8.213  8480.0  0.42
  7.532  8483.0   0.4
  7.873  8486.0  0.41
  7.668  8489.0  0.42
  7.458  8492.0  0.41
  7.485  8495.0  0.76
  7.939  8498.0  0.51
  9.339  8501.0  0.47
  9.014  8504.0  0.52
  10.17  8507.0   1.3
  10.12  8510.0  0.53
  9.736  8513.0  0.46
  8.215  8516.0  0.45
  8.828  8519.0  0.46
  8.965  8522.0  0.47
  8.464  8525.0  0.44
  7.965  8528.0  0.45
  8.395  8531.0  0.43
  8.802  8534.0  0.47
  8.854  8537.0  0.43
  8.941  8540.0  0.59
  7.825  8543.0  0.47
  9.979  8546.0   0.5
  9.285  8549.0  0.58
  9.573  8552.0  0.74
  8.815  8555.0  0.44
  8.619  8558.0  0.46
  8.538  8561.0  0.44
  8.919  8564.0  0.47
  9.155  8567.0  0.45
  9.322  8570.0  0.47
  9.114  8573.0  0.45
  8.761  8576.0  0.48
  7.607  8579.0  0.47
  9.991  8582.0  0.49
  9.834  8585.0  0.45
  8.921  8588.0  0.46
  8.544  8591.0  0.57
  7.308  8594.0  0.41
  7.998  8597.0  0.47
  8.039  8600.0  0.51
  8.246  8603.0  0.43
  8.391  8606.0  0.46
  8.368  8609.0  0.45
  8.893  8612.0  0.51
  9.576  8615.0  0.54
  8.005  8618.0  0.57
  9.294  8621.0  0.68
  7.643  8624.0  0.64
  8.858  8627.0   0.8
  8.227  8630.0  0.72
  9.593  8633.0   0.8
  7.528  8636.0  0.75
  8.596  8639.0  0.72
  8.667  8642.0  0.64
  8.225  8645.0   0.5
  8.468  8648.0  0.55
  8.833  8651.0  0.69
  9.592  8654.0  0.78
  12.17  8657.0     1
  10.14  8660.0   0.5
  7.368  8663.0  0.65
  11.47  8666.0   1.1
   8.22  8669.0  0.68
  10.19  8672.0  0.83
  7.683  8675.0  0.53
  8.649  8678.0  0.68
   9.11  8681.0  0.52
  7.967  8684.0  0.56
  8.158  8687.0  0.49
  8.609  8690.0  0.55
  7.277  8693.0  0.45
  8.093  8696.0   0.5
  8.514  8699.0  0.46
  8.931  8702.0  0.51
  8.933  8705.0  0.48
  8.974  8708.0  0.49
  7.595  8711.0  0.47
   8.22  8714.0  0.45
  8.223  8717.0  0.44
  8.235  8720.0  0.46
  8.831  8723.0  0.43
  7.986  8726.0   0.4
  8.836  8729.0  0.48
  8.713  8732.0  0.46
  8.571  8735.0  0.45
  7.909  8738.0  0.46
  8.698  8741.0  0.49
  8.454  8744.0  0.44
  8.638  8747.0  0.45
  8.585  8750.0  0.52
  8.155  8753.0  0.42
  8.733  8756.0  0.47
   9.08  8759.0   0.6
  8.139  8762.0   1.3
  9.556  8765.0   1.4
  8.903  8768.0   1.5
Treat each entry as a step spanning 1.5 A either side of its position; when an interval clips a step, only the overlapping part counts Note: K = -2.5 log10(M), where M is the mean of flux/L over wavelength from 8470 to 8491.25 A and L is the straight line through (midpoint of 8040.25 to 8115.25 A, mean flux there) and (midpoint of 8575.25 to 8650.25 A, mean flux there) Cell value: 0.13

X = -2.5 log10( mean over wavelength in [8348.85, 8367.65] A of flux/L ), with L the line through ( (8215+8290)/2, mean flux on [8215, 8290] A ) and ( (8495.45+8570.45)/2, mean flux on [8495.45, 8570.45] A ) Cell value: 0.05 mag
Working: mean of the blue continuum 9.21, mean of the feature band 8.67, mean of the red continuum 8.93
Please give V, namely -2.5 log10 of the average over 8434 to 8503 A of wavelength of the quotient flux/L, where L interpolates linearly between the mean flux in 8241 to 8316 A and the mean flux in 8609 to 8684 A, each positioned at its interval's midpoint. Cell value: 0.08 mag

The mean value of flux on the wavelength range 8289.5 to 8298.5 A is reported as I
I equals 9.28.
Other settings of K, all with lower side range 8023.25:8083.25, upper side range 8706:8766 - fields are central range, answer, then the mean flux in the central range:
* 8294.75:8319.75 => 0.00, 9.03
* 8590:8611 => 0.07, 8.14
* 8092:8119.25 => 0.02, 9.1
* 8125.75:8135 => 0.04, 8.96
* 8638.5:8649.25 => 0.02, 8.48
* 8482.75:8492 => 0.15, 7.67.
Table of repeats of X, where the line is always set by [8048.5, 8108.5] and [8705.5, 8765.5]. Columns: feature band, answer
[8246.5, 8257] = 0.02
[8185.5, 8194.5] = 0.05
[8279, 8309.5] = -0.02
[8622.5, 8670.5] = -0.05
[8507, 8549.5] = -0.02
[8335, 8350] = -0.02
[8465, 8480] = 0.11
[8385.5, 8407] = 0.06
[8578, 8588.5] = -0.06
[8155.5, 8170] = 0.00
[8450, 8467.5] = -0.05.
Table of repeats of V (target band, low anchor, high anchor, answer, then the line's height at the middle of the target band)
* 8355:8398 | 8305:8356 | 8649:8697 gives 0.02 mag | 8.89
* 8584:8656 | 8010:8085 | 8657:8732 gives 0.02 mag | 8.75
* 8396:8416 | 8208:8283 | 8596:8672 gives 0.05 mag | 9.06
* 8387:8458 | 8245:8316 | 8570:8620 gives 0.02 mag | 8.93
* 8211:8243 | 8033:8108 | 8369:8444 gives -0.02 mag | 8.97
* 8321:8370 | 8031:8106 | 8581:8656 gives 0.00 mag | 8.94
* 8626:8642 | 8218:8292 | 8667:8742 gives 0.00 mag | 8.58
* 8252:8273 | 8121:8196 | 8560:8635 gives -0.03 mag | 9.01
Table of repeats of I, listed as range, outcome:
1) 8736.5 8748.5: 8.42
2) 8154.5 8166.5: 8.99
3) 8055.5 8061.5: 9.73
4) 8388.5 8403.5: 8.24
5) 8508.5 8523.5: 9.17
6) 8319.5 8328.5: 9.37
